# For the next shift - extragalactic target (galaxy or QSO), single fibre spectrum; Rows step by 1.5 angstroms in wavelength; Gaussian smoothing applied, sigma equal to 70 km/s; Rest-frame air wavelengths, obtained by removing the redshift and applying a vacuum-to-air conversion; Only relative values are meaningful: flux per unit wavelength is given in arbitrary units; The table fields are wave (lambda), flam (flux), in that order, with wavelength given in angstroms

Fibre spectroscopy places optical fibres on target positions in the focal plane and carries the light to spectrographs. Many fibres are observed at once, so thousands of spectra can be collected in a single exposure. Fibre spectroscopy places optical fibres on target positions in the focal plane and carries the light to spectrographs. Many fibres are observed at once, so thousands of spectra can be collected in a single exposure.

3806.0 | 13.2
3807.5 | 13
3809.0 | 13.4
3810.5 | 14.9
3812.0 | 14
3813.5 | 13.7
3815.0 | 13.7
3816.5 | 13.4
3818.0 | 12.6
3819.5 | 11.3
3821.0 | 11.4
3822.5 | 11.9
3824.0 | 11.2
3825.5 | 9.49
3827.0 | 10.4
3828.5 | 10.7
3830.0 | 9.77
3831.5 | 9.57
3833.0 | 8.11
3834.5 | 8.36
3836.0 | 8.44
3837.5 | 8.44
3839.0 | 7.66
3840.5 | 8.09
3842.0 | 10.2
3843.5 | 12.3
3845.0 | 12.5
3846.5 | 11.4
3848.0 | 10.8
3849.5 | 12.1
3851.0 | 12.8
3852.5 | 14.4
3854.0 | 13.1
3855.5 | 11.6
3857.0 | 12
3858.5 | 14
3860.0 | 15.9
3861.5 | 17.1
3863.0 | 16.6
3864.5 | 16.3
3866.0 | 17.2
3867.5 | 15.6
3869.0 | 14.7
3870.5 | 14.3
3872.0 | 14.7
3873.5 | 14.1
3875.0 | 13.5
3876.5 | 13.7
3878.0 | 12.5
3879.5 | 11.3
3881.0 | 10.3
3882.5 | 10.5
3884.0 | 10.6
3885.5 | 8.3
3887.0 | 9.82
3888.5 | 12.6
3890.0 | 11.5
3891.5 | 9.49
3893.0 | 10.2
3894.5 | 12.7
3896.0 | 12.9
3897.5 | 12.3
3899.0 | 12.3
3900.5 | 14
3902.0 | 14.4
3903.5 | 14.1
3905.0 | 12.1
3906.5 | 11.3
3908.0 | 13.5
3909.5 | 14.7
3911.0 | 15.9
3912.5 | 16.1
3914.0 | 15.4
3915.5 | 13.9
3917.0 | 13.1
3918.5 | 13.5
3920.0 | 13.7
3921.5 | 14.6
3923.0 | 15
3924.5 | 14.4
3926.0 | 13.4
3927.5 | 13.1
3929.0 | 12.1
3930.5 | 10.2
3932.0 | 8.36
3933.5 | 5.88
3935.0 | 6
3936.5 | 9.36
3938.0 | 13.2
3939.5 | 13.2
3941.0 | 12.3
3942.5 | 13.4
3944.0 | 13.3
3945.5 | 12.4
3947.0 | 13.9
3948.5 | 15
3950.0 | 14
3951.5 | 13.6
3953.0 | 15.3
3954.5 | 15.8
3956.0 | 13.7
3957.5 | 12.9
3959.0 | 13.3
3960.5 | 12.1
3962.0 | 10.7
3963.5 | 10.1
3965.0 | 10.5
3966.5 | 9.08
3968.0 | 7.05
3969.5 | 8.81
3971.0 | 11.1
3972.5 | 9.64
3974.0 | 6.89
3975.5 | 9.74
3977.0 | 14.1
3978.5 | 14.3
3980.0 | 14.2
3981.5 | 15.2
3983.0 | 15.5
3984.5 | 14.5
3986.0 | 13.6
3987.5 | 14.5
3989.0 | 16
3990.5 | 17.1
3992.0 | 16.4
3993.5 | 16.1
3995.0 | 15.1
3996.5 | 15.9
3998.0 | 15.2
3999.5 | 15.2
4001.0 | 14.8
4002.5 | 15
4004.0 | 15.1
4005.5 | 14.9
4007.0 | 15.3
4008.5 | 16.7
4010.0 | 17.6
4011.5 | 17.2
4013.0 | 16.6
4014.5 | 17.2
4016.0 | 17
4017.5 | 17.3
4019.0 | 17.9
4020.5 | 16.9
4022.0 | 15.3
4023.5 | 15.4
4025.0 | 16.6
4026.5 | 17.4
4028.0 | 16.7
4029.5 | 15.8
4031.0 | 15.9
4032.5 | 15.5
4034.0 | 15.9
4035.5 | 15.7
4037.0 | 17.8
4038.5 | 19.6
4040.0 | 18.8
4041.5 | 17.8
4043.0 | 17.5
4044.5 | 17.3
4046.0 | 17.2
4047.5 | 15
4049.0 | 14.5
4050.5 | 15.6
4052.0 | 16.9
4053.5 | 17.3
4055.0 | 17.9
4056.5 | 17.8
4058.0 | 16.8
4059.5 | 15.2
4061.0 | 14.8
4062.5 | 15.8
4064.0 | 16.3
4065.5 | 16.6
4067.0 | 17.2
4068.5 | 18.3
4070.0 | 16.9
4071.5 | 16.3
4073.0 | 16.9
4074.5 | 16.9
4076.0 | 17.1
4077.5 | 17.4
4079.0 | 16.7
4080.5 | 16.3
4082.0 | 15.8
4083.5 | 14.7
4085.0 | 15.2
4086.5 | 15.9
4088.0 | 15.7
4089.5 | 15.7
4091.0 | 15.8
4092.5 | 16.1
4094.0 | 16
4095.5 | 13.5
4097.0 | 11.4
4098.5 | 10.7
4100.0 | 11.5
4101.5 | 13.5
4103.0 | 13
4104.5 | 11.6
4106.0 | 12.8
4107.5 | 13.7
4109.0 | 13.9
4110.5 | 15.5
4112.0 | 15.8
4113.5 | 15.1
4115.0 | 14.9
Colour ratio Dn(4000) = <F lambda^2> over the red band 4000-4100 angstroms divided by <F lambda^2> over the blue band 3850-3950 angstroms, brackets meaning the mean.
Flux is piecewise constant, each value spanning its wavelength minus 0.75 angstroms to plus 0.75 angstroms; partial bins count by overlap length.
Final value 1.35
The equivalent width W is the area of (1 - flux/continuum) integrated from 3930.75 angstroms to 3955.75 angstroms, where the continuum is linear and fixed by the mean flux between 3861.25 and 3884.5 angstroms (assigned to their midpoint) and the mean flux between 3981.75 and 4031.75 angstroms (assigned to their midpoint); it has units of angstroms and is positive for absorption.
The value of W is 4.7 angstroms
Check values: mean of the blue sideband 13.9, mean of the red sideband 16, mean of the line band 12.2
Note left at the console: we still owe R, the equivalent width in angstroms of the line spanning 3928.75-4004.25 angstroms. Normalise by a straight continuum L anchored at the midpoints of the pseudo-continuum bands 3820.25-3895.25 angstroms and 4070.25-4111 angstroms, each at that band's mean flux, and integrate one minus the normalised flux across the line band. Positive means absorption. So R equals 3.0 angstroms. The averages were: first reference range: 11.9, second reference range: 14.8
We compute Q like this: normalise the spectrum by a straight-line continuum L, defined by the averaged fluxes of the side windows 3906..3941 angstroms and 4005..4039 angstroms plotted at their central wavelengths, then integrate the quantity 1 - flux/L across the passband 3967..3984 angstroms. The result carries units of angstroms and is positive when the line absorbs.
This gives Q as 3.7 angstroms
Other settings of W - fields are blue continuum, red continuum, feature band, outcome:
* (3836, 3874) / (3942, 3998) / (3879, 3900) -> 3.16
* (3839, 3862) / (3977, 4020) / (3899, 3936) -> 2.72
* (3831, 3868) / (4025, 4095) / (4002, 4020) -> -1.16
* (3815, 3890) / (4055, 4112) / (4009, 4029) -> -3.40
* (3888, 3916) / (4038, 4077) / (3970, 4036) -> 1.57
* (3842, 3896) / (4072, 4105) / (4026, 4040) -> -2.34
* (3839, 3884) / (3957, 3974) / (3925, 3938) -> 1.31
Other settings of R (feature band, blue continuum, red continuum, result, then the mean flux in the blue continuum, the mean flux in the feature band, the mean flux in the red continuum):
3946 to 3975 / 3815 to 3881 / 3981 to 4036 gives 6.0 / 12.2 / 11.7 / 16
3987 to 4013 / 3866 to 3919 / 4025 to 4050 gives -0.1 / 12.9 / 15.8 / 16.8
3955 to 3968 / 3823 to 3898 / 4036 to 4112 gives 2.2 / 11.9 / 11.4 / 15.8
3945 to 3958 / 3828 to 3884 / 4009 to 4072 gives 0.4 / 12.3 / 14.1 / 16.7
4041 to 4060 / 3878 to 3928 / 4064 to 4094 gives -1.1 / 12.8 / 16.7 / 16.4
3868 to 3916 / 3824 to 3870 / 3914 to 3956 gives -1.5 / 12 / 12.7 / 12.7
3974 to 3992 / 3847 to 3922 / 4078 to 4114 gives -0.5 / 13.2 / 14.2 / 14.4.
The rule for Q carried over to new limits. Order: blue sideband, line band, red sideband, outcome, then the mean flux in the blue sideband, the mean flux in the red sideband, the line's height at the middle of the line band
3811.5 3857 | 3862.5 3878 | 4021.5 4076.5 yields -3.7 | 11.1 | 16.7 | 12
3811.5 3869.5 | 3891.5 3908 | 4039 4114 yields 0.6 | 12.1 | 15.7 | 13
